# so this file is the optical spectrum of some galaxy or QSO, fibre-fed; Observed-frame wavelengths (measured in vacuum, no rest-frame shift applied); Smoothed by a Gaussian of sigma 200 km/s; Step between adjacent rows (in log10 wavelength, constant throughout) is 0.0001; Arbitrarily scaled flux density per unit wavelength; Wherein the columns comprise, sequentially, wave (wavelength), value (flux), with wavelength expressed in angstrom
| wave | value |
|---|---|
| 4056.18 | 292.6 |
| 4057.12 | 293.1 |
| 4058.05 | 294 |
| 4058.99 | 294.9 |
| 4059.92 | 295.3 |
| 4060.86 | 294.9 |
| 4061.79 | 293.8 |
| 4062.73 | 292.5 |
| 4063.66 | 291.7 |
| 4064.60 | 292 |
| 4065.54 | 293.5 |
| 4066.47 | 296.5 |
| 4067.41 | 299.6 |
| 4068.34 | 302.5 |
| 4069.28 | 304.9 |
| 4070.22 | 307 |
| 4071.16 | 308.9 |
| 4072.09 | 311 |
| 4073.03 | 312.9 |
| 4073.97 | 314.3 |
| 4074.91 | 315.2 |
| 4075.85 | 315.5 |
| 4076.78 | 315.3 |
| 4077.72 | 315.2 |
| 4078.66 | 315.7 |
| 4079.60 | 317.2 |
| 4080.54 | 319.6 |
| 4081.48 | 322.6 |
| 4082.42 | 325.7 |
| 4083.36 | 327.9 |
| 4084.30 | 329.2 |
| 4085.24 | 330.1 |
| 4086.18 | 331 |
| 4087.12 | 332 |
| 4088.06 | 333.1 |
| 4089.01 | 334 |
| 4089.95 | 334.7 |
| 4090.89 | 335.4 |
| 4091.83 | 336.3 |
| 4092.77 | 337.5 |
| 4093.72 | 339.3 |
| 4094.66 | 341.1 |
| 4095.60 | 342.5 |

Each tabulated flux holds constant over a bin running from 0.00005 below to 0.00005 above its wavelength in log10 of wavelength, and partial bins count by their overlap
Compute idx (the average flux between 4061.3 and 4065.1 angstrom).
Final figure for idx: 292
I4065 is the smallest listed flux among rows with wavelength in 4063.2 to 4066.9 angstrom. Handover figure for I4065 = 291.7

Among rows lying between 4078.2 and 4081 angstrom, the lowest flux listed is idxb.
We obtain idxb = 315.7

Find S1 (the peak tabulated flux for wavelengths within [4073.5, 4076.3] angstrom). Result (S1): 315.5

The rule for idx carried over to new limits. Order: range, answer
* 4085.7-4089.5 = 332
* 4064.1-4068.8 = 297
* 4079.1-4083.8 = 322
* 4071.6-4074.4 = 313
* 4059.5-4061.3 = 294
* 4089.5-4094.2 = 337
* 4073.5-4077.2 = 315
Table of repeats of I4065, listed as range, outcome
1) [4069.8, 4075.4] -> 307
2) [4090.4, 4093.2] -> 335.4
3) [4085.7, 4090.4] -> 331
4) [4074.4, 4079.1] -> 315.2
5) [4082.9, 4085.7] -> 327.9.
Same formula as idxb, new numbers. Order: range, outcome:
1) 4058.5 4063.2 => 292.5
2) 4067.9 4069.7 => 302.5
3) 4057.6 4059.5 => 294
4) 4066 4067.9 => 296.5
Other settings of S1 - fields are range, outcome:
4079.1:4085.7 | 330.1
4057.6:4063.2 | 295.3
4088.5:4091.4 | 335.4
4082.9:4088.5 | 333.1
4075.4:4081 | 319.6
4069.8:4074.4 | 314.3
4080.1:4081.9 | 322.6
